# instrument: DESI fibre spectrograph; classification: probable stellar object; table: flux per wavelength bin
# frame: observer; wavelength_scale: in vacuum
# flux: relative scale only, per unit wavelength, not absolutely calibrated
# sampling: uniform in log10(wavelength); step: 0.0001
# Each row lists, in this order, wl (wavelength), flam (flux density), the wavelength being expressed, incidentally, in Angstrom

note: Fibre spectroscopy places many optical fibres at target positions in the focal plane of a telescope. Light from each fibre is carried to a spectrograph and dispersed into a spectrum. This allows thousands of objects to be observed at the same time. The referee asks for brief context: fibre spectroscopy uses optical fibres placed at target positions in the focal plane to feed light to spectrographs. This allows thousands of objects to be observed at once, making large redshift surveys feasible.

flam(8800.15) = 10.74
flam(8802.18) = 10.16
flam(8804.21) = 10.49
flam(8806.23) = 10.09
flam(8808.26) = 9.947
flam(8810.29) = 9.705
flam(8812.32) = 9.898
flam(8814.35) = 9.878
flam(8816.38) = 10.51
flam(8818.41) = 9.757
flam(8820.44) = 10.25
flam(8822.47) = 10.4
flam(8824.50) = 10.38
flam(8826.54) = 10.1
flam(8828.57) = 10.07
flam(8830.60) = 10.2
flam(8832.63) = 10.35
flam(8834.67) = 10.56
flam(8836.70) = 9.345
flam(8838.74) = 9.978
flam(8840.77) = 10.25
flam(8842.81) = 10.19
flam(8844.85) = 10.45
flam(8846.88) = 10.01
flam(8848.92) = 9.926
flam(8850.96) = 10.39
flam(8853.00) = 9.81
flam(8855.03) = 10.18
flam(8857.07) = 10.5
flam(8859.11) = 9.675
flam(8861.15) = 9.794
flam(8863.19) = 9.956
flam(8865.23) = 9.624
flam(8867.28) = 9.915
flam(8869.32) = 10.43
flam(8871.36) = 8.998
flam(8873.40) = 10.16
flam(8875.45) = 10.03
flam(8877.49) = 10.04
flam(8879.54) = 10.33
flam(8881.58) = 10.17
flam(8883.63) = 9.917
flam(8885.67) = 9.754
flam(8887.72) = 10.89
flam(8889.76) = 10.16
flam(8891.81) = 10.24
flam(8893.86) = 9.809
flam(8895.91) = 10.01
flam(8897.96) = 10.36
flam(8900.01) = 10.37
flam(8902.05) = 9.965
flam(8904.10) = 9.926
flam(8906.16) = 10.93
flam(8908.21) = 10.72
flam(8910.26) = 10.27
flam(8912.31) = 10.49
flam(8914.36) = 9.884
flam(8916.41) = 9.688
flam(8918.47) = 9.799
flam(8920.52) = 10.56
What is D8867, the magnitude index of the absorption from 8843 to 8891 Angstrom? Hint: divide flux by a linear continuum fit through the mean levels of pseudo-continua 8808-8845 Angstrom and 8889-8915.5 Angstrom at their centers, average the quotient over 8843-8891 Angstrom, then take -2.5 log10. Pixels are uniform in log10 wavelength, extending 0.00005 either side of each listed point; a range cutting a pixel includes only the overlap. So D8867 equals 0.01 mag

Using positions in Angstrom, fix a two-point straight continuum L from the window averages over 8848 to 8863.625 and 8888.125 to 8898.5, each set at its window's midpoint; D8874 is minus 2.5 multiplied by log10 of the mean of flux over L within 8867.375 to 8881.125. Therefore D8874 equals 0.01 mag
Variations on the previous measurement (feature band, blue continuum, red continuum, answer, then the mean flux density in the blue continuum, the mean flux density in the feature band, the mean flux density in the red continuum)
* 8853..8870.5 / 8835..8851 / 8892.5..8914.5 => 0.01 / 10.1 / 9.99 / 10.3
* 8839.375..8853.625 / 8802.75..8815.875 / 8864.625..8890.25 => -0.01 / 10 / 10.1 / 10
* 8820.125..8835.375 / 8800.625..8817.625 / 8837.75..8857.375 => -0.02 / 10.1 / 10.3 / 10.2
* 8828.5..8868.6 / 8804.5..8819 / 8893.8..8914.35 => 0.01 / 10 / 10.1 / 10.3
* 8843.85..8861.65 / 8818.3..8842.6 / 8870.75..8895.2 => 0.00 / 10.2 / 10.1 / 10.1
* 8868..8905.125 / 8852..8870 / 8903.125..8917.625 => 0.00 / 9.98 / 10.1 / 10.3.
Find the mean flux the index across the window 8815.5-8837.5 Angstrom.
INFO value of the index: 10.2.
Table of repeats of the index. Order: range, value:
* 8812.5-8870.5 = 10.1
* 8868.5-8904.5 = 10.1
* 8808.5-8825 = 10.1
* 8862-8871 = 9.9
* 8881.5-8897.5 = 10.1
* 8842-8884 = 10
